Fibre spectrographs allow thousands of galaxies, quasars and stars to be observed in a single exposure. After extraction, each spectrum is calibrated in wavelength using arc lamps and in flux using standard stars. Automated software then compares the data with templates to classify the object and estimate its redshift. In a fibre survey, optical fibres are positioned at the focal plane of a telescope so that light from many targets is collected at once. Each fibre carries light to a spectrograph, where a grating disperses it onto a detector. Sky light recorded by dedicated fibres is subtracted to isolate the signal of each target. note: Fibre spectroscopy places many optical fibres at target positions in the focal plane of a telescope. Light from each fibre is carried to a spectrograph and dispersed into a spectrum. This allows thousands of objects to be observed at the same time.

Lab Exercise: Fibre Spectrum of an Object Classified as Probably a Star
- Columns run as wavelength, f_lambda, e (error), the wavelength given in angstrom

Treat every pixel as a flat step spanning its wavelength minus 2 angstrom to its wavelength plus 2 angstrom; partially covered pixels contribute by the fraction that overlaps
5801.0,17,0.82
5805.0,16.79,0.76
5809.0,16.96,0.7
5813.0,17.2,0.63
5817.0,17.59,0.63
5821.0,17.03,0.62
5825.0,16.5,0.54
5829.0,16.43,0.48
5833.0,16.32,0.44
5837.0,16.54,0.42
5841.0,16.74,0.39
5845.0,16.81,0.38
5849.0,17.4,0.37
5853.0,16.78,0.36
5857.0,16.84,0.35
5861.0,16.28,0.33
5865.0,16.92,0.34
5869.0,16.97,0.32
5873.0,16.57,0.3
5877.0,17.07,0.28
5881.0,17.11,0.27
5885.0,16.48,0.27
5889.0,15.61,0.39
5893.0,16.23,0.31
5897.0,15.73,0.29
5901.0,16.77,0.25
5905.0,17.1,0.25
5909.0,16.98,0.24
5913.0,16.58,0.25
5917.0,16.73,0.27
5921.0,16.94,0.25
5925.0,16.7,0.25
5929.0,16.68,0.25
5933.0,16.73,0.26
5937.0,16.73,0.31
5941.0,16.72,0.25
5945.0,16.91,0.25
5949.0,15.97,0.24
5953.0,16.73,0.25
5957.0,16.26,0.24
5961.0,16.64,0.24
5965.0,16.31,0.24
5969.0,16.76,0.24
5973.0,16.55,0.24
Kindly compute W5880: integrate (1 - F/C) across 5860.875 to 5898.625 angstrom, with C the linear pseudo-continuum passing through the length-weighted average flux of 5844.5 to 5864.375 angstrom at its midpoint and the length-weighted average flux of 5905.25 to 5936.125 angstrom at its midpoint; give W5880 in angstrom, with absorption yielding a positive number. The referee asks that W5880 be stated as 0.7 angstrom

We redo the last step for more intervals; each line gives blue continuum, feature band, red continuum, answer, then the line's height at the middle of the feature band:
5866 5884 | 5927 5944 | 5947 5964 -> -0.2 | 16.5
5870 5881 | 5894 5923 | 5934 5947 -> 0.3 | 16.8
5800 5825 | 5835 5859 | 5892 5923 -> 0.1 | 16.9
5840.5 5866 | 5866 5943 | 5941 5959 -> 0.0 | 16.7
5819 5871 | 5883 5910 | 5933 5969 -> 0.4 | 16.6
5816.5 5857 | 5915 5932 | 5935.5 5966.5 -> -0.2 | 16.6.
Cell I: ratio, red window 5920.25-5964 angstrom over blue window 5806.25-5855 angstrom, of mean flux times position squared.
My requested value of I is 1.02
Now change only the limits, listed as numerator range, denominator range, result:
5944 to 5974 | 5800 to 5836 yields 1.03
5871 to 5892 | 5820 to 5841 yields 1.02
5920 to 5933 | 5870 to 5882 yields 1.01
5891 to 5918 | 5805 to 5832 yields 1.01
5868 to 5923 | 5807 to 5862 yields 1.01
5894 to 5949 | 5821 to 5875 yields 1.02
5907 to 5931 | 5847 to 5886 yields 1.01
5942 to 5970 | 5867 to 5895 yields 1.02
